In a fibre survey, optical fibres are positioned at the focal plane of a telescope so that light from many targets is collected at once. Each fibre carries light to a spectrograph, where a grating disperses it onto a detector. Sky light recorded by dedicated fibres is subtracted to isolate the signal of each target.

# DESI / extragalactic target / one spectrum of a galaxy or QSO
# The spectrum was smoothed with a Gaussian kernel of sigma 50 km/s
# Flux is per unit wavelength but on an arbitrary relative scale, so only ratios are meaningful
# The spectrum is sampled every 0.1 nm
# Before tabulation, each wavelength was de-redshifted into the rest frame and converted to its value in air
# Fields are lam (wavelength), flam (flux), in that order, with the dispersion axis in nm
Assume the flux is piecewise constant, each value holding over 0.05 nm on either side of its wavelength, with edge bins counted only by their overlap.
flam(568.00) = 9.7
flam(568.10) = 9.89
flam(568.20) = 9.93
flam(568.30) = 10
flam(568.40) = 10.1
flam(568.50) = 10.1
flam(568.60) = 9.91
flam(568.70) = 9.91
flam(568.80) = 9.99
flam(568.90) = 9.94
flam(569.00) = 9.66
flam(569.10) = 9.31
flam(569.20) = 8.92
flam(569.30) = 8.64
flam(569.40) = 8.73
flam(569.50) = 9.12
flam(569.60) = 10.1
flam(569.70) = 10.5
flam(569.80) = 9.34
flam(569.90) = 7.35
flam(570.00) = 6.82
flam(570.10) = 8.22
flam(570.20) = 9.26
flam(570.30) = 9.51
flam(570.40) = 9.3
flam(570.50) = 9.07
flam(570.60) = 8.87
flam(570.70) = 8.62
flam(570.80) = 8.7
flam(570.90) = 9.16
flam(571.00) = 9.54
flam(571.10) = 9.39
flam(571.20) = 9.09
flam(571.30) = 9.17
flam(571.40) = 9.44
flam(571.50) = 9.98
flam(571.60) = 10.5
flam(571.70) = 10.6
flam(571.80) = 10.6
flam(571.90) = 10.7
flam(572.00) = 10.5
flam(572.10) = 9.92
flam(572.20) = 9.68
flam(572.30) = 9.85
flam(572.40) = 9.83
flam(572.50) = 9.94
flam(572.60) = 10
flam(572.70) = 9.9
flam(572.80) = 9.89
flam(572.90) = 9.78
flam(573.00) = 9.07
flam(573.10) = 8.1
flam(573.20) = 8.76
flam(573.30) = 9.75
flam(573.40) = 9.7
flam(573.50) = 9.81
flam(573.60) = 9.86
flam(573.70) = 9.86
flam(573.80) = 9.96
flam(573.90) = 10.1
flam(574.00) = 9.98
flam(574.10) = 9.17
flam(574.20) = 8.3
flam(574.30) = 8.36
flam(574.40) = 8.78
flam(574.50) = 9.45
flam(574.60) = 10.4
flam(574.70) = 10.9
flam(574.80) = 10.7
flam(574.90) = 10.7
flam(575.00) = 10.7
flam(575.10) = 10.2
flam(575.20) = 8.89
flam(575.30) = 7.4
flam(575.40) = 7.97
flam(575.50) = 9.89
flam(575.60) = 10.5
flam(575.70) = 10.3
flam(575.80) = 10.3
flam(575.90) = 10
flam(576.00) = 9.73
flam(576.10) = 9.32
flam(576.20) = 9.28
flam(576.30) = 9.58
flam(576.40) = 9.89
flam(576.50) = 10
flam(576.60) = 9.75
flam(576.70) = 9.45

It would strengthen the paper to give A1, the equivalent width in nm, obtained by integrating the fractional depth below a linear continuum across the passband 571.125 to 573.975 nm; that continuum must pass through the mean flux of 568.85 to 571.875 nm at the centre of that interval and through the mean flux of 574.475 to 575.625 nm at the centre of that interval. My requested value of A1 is -0.09 nm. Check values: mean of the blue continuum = 9.26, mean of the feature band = 9.8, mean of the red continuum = 9.8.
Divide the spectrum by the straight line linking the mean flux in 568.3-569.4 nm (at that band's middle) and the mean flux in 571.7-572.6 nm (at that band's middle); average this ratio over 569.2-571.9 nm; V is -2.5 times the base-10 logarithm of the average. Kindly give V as 0.07 mag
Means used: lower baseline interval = 9.62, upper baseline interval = 10.1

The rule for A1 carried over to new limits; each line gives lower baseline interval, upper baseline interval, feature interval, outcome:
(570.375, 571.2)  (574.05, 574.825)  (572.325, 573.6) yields -0.035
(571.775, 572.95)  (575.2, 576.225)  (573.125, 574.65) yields 0.048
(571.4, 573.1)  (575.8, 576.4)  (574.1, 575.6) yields 0.041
